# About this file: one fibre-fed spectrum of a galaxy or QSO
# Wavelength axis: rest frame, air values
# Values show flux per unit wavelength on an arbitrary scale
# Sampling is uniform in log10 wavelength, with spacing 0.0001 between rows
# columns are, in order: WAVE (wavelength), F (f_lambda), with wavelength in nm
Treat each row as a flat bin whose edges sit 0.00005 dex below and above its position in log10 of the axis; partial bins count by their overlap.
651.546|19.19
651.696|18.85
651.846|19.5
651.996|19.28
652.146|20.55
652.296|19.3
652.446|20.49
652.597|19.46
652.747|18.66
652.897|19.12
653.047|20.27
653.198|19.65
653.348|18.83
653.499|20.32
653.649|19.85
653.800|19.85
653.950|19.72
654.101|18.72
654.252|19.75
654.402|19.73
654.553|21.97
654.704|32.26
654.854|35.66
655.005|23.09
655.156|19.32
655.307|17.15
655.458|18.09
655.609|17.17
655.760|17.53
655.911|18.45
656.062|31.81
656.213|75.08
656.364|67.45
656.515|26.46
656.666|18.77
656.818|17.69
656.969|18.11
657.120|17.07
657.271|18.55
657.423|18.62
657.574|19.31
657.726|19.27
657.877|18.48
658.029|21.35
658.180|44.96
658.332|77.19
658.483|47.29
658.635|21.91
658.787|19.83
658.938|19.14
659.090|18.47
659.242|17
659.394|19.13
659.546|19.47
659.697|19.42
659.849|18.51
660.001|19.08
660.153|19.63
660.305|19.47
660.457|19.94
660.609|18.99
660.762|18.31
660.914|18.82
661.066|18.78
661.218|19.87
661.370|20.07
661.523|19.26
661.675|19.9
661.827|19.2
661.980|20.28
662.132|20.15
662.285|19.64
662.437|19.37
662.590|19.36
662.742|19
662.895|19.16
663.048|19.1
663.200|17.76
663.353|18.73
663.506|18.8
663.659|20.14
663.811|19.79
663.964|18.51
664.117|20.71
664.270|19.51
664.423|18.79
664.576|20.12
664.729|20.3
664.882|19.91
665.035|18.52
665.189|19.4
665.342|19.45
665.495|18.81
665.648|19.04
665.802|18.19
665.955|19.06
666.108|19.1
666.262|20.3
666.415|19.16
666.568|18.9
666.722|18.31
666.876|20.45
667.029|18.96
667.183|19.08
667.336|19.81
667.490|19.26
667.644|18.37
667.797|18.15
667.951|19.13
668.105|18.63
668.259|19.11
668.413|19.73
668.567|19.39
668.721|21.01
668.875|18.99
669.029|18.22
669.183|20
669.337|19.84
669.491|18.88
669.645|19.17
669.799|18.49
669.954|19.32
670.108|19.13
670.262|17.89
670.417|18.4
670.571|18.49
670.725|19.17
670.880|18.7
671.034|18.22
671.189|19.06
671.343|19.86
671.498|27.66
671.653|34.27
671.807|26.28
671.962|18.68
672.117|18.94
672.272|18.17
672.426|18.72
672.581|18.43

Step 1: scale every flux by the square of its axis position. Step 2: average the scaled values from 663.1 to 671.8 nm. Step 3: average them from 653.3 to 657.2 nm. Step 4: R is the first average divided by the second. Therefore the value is 0.8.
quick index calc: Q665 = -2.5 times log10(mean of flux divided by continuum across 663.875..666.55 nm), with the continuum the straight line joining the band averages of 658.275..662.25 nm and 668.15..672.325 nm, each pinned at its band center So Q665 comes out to 0.10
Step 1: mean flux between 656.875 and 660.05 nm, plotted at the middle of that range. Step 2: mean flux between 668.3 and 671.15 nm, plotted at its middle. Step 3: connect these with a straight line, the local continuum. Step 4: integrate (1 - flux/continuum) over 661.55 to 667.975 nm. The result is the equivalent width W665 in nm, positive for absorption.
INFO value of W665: 0.63 nm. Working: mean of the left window 24.4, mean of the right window 19.1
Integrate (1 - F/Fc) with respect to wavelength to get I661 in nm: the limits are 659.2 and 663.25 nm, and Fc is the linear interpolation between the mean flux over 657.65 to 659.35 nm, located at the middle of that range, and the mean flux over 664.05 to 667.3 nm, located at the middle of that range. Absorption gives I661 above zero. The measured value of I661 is 0.99 nm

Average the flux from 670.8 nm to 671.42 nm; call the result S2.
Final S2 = 19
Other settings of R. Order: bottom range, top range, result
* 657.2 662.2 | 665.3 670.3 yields 0.86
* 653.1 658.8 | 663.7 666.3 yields 0.76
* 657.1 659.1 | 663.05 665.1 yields 0.71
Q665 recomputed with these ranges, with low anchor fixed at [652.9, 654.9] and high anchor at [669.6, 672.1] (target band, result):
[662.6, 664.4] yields 0.11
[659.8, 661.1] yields 0.12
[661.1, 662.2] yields 0.08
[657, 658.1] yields 0.14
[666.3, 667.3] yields 0.10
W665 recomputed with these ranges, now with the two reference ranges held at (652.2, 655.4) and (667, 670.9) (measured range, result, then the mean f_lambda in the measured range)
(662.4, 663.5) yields 0.053 nm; 18.9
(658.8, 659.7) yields 0.069 nm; 18.8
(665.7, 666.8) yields 0.023 nm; 19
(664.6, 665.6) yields 0.007 nm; 19.4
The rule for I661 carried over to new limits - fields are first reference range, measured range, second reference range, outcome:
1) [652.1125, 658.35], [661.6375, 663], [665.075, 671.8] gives 0.15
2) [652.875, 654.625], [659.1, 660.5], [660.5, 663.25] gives 0.03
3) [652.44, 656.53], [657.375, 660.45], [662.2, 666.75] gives -0.32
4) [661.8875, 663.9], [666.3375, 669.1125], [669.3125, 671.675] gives 0.09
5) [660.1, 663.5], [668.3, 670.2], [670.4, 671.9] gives 0.20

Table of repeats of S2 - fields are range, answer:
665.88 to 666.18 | 19.1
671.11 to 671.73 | 25.2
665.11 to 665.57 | 19.2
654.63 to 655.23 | 27.6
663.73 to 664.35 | 19.6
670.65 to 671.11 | 18.7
